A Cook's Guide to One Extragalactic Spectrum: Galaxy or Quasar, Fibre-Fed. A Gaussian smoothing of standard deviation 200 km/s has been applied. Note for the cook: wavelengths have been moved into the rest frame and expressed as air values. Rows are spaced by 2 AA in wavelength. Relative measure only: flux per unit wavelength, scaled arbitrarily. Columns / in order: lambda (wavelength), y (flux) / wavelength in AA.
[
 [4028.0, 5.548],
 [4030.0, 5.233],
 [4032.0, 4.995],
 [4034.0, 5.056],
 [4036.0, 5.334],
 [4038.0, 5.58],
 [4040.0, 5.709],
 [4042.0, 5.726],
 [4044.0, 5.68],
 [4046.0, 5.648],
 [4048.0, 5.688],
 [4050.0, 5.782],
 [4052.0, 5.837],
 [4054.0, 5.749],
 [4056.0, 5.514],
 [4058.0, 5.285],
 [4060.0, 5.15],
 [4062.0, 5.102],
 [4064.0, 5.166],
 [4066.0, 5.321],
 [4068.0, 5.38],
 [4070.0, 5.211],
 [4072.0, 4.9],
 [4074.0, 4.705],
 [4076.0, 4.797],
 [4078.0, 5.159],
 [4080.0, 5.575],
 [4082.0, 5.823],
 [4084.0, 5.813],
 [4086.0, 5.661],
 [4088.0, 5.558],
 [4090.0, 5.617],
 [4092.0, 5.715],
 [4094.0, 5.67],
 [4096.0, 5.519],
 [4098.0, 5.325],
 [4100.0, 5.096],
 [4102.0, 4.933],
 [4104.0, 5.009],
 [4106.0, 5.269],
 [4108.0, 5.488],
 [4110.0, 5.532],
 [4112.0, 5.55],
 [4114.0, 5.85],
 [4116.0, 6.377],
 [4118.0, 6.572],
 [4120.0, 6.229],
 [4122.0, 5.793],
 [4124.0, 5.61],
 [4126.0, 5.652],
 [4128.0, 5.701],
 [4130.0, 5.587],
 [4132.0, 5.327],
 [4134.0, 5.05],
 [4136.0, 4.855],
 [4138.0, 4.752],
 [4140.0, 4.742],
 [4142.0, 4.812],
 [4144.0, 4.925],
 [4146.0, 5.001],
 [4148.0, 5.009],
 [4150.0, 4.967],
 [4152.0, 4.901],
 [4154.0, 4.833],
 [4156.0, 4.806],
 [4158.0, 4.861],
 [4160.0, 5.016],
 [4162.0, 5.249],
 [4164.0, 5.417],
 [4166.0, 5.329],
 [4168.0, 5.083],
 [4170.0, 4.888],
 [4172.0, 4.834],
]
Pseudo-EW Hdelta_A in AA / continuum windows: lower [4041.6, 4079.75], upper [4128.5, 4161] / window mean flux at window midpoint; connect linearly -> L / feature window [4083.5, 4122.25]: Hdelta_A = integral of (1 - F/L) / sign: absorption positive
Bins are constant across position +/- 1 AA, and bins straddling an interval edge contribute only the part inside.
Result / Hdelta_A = -3.4 AA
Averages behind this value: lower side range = 5.36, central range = 5.62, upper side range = 4.98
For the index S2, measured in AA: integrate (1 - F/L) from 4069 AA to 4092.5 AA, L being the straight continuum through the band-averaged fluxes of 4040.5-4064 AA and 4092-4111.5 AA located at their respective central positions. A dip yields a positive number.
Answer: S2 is 0.2 AA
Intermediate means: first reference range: 5.55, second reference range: 5.34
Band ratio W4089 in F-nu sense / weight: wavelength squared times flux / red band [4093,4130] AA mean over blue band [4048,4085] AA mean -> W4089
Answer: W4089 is 1.07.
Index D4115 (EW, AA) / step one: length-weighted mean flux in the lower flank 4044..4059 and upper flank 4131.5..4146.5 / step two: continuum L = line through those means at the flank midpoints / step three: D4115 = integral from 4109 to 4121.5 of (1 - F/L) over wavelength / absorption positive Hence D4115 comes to -2.2 AA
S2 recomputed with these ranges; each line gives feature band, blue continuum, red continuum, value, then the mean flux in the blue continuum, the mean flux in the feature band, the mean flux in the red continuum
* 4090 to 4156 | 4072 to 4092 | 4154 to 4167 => -1.5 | 5.4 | 5.36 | 5.09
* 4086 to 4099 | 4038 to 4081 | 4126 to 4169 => -0.7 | 5.39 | 5.57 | 5.07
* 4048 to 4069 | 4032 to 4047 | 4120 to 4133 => 0.3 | 5.5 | 5.44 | 5.66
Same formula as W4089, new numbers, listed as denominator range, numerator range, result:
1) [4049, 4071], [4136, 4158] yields 0.94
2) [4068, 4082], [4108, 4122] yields 1.18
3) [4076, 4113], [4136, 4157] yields 0.92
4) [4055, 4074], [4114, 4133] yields 1.16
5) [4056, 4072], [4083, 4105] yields 1.06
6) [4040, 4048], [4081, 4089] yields 1.02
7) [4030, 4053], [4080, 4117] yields 1.03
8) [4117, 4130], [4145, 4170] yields 0.87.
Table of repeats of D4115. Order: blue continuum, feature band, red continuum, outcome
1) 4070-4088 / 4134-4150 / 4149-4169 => 0.7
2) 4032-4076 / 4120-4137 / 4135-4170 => -1.4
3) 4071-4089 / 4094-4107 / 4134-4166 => 0.0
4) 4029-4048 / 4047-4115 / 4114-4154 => 0.1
